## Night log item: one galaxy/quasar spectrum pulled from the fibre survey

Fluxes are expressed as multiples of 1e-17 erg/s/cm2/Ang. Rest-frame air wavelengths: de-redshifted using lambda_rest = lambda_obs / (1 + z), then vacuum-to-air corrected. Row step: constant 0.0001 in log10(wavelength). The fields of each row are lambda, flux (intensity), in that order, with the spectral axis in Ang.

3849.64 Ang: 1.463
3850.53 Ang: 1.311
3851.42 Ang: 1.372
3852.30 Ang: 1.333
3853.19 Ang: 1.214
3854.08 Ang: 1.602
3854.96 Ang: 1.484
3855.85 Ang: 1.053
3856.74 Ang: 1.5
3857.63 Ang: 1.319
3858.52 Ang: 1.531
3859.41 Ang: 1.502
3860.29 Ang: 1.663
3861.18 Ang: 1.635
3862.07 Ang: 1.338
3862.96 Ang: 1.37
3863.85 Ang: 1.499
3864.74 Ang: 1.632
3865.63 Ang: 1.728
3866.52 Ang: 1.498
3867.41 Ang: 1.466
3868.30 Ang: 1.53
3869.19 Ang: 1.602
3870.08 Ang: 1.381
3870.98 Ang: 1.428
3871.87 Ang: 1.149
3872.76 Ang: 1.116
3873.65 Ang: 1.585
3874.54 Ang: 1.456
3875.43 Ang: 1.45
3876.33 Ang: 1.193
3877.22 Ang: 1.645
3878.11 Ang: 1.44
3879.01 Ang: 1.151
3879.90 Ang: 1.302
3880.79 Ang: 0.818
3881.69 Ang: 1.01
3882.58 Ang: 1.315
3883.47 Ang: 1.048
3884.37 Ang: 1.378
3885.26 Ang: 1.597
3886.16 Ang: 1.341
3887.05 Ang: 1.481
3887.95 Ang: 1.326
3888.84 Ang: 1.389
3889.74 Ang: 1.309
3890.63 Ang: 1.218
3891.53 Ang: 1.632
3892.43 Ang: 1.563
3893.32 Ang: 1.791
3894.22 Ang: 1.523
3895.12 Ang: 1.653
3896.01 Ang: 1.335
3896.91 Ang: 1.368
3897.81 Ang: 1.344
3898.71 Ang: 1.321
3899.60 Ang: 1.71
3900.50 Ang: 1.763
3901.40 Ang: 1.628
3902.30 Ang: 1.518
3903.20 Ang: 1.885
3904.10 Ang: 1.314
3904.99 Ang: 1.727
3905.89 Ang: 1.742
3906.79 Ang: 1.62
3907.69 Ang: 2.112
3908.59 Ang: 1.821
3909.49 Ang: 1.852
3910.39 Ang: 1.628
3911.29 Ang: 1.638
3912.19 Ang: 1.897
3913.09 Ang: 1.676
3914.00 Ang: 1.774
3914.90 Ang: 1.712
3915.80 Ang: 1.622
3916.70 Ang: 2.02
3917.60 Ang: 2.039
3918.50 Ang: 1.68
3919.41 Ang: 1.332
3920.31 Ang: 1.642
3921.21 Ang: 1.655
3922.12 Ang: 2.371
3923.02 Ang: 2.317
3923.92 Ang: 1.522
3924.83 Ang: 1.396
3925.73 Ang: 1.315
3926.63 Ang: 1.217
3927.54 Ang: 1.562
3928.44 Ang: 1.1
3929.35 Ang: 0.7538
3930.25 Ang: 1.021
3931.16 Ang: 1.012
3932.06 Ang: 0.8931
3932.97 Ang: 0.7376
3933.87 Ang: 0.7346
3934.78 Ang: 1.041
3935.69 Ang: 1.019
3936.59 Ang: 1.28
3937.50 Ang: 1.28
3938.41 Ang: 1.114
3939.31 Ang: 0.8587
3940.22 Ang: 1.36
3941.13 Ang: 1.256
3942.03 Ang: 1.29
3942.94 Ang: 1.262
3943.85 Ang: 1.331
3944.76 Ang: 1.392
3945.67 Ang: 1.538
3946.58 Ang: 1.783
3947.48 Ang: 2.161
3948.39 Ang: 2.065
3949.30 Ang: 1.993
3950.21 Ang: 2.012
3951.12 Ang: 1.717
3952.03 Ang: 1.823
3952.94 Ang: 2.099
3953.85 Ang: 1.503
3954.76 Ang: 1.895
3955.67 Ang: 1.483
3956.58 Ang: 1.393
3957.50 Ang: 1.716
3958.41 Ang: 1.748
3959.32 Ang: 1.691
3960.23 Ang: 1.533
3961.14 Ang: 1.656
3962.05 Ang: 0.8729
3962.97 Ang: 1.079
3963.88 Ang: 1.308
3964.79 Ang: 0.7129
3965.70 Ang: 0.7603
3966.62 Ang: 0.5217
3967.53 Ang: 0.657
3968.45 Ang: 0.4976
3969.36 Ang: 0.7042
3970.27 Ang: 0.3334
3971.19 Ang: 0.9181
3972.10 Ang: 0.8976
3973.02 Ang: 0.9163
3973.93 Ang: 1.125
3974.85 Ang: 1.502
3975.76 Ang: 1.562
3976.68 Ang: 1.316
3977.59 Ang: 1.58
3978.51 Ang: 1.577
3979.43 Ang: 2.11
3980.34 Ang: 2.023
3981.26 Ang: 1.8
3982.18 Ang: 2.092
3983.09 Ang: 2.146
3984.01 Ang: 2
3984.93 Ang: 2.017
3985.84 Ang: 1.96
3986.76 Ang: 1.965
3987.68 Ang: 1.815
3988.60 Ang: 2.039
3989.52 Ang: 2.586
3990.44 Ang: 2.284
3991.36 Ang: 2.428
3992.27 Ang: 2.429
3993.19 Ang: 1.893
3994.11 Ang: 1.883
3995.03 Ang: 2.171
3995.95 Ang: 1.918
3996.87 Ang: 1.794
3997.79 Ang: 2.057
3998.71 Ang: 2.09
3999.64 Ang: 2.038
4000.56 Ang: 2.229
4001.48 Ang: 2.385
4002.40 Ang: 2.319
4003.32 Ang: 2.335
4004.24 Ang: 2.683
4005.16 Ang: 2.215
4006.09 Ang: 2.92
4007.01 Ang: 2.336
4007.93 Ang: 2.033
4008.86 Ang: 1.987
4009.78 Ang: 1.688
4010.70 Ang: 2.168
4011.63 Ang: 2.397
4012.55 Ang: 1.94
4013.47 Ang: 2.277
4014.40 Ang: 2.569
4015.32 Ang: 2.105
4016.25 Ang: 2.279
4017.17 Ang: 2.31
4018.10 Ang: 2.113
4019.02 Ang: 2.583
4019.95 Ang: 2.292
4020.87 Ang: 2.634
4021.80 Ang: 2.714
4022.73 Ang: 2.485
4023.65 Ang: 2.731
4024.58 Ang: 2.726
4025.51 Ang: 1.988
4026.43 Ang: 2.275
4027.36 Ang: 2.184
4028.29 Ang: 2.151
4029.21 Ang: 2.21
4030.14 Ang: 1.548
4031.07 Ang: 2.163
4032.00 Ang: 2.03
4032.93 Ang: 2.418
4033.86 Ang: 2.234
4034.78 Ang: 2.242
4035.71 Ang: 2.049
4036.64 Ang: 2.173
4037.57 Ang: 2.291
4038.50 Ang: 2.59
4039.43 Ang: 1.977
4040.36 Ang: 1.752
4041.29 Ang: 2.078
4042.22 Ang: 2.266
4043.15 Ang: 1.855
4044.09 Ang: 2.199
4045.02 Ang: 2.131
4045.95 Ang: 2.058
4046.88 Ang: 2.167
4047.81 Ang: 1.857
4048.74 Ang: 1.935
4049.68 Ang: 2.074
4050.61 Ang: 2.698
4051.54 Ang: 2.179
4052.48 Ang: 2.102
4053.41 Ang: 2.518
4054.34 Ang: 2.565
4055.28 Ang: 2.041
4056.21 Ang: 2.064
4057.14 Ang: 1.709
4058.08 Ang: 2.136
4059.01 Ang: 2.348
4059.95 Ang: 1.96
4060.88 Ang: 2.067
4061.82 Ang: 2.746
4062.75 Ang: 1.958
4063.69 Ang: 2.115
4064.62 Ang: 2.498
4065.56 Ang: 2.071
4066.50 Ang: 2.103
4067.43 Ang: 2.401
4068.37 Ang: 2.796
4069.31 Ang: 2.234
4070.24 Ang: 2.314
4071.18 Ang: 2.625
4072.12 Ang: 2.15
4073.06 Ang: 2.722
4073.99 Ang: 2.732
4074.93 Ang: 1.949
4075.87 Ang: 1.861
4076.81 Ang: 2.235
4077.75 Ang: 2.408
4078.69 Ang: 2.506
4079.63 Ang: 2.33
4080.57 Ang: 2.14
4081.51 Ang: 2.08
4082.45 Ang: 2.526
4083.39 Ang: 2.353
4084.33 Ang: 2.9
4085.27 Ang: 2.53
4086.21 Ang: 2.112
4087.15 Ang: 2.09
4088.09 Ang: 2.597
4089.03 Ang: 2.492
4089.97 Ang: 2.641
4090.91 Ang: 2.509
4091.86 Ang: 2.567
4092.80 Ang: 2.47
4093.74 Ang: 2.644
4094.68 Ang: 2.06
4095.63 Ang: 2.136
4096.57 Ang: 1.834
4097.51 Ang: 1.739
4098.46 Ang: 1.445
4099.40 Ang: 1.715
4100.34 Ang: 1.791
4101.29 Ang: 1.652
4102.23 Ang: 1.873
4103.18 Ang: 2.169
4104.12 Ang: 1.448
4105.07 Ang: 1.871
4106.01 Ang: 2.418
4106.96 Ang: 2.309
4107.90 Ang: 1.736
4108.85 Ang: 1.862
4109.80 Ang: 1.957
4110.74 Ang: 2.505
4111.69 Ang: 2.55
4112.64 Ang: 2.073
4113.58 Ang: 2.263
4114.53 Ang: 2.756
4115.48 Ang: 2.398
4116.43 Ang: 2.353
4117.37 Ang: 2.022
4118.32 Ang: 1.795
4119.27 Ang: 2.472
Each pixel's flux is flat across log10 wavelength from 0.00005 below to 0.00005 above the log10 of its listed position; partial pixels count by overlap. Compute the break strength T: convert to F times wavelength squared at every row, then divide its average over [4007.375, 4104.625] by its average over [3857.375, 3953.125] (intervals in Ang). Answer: 1.61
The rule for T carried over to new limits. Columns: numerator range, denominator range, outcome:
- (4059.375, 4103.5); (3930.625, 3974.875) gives 1.89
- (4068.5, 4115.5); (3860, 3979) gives 1.71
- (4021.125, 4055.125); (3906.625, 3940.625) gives 1.60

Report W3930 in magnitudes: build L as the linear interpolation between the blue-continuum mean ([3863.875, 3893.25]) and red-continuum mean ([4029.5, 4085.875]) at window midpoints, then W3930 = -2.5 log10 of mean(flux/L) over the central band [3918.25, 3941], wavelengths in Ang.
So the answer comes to 0.25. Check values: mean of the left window 1.39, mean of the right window 2.23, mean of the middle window 1.28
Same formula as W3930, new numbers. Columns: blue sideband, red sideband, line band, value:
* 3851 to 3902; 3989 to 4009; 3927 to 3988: 0.38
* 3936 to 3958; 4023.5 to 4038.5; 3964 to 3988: 0.31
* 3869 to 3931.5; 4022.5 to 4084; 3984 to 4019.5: -0.11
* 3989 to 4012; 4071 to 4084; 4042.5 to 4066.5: 0.06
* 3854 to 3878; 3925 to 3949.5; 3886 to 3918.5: -0.19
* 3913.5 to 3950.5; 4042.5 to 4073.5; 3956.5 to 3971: 0.47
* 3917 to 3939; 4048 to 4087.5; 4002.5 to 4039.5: -0.16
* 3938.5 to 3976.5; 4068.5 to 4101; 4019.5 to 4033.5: -0.24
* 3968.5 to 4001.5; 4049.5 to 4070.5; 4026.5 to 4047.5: -0.01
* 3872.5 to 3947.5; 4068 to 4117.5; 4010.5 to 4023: -0.22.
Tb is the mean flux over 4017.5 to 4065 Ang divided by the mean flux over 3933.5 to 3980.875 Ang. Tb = 1.64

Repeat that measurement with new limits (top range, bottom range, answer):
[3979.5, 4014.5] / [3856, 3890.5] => 1.54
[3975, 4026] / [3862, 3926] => 1.40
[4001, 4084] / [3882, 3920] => 1.42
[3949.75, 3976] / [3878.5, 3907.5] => 0.87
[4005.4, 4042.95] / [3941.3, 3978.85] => 1.65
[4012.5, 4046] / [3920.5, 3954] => 1.57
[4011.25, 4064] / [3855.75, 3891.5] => 1.59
